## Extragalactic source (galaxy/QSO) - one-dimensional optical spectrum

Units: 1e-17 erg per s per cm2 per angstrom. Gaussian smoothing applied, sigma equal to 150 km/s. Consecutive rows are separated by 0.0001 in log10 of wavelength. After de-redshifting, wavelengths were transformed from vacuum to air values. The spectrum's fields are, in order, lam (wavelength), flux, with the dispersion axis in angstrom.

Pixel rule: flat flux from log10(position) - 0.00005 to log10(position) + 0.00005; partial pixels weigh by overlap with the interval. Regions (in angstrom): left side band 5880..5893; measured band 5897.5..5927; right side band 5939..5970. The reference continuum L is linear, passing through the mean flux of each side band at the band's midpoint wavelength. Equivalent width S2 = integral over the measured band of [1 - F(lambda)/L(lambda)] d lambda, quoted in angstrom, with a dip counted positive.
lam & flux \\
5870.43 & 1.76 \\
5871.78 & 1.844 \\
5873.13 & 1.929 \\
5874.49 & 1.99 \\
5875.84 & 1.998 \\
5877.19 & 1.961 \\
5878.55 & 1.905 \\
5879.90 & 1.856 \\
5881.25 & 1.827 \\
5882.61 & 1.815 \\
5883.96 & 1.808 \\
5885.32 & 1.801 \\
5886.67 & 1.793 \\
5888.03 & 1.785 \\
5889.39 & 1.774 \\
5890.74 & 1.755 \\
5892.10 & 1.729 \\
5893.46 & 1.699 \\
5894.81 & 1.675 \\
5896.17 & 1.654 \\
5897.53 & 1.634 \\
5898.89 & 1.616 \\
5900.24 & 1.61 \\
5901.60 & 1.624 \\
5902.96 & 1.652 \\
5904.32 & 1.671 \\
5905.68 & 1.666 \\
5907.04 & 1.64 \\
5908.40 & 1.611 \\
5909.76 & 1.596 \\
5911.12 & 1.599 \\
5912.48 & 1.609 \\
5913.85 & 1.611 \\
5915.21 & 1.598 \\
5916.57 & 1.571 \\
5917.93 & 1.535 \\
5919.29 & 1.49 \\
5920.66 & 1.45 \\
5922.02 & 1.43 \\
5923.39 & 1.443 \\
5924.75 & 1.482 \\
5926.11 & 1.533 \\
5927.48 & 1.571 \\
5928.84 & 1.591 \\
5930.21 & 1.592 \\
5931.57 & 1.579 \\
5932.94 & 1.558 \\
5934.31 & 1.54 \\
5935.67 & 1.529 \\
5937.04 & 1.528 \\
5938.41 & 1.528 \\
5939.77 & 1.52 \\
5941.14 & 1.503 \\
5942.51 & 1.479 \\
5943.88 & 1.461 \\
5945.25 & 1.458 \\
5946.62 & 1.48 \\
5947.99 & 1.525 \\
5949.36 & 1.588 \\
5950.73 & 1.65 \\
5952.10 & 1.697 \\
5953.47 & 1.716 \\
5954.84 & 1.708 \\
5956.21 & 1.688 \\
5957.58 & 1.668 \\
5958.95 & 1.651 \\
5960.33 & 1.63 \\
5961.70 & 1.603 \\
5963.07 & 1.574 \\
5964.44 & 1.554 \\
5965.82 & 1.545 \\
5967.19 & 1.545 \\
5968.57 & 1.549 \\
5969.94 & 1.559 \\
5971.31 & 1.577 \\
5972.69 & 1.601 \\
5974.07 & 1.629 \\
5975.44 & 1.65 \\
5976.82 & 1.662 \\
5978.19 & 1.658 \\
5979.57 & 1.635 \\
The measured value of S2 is 2.34 angstrom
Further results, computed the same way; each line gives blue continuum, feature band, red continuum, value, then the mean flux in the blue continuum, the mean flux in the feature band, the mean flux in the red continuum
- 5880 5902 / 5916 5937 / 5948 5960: 2.0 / 1.73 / 1.53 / 1.66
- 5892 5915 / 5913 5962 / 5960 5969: 1.2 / 1.64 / 1.56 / 1.57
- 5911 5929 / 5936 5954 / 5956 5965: 0.5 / 1.53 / 1.55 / 1.62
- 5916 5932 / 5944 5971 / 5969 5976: -0.3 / 1.52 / 1.6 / 1.6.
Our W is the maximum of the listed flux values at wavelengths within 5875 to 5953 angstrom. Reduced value 1.998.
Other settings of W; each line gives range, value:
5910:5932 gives 1.611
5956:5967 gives 1.688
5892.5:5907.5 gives 1.699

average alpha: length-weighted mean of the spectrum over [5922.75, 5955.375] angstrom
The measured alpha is 1.55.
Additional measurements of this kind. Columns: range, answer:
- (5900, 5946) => 1.55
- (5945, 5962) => 1.62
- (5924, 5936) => 1.55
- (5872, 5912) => 1.75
